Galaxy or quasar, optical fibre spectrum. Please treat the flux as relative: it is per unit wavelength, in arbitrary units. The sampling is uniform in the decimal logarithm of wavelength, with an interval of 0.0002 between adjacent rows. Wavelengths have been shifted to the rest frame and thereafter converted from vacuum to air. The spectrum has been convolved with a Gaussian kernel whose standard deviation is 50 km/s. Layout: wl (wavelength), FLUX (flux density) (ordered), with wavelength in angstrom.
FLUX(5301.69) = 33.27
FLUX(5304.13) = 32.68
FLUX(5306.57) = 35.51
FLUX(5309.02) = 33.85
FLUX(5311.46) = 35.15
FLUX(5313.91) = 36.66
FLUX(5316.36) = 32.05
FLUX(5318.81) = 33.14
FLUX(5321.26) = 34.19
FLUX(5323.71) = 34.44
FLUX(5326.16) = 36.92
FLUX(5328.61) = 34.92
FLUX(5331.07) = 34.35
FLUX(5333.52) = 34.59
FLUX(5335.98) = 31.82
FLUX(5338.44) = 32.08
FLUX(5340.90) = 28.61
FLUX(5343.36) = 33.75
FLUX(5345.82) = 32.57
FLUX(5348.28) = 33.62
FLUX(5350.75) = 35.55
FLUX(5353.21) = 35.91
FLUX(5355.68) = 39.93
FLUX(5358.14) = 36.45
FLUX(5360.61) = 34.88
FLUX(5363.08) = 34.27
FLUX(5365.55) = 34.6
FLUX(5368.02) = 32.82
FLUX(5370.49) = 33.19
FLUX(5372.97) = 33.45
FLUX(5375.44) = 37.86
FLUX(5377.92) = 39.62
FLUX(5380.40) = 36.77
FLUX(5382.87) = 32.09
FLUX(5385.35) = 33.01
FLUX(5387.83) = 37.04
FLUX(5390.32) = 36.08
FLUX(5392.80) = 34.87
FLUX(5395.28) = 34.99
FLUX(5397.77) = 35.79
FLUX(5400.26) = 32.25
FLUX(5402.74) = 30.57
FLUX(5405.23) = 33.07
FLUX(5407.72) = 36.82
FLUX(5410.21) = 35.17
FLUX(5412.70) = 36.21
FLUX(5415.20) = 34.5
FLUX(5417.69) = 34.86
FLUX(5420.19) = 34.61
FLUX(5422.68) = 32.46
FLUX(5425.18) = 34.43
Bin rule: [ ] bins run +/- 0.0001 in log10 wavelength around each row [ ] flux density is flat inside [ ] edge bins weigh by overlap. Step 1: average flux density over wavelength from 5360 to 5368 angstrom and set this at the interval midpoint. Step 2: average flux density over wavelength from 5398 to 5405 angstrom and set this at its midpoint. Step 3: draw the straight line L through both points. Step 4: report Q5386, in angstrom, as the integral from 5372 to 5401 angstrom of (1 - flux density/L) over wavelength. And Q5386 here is -2.0 angstrom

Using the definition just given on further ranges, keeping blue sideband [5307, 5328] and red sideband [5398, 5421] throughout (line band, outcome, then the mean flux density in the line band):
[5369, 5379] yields -0.43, 35.9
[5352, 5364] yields -0.65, 36.3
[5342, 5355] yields 0.01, 34.5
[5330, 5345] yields 0.88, 32.5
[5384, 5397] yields -0.32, 35.2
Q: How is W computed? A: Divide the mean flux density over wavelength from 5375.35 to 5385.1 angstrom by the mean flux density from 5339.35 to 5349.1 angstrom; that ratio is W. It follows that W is 1.1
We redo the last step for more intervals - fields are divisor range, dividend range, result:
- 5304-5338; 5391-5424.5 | 1.00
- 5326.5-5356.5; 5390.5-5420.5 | 1.02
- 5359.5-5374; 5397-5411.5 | 1.00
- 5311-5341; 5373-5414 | 1.03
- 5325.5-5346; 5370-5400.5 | 1.06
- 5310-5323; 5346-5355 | 1.02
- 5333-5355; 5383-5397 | 1.05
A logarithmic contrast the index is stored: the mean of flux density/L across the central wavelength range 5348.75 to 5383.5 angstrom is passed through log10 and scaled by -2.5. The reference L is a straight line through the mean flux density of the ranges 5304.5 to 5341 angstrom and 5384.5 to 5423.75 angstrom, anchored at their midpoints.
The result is -0.04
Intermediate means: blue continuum 34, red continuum 34.5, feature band 35.5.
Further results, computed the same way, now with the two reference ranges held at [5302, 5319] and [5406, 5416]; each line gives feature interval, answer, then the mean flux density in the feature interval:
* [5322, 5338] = 0.00 mag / 34.4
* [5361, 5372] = 0.04 mag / 33.8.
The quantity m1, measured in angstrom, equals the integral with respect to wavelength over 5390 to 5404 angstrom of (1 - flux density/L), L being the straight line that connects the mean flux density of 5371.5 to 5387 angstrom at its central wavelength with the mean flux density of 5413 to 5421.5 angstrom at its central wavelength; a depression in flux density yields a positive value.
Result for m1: 0.5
